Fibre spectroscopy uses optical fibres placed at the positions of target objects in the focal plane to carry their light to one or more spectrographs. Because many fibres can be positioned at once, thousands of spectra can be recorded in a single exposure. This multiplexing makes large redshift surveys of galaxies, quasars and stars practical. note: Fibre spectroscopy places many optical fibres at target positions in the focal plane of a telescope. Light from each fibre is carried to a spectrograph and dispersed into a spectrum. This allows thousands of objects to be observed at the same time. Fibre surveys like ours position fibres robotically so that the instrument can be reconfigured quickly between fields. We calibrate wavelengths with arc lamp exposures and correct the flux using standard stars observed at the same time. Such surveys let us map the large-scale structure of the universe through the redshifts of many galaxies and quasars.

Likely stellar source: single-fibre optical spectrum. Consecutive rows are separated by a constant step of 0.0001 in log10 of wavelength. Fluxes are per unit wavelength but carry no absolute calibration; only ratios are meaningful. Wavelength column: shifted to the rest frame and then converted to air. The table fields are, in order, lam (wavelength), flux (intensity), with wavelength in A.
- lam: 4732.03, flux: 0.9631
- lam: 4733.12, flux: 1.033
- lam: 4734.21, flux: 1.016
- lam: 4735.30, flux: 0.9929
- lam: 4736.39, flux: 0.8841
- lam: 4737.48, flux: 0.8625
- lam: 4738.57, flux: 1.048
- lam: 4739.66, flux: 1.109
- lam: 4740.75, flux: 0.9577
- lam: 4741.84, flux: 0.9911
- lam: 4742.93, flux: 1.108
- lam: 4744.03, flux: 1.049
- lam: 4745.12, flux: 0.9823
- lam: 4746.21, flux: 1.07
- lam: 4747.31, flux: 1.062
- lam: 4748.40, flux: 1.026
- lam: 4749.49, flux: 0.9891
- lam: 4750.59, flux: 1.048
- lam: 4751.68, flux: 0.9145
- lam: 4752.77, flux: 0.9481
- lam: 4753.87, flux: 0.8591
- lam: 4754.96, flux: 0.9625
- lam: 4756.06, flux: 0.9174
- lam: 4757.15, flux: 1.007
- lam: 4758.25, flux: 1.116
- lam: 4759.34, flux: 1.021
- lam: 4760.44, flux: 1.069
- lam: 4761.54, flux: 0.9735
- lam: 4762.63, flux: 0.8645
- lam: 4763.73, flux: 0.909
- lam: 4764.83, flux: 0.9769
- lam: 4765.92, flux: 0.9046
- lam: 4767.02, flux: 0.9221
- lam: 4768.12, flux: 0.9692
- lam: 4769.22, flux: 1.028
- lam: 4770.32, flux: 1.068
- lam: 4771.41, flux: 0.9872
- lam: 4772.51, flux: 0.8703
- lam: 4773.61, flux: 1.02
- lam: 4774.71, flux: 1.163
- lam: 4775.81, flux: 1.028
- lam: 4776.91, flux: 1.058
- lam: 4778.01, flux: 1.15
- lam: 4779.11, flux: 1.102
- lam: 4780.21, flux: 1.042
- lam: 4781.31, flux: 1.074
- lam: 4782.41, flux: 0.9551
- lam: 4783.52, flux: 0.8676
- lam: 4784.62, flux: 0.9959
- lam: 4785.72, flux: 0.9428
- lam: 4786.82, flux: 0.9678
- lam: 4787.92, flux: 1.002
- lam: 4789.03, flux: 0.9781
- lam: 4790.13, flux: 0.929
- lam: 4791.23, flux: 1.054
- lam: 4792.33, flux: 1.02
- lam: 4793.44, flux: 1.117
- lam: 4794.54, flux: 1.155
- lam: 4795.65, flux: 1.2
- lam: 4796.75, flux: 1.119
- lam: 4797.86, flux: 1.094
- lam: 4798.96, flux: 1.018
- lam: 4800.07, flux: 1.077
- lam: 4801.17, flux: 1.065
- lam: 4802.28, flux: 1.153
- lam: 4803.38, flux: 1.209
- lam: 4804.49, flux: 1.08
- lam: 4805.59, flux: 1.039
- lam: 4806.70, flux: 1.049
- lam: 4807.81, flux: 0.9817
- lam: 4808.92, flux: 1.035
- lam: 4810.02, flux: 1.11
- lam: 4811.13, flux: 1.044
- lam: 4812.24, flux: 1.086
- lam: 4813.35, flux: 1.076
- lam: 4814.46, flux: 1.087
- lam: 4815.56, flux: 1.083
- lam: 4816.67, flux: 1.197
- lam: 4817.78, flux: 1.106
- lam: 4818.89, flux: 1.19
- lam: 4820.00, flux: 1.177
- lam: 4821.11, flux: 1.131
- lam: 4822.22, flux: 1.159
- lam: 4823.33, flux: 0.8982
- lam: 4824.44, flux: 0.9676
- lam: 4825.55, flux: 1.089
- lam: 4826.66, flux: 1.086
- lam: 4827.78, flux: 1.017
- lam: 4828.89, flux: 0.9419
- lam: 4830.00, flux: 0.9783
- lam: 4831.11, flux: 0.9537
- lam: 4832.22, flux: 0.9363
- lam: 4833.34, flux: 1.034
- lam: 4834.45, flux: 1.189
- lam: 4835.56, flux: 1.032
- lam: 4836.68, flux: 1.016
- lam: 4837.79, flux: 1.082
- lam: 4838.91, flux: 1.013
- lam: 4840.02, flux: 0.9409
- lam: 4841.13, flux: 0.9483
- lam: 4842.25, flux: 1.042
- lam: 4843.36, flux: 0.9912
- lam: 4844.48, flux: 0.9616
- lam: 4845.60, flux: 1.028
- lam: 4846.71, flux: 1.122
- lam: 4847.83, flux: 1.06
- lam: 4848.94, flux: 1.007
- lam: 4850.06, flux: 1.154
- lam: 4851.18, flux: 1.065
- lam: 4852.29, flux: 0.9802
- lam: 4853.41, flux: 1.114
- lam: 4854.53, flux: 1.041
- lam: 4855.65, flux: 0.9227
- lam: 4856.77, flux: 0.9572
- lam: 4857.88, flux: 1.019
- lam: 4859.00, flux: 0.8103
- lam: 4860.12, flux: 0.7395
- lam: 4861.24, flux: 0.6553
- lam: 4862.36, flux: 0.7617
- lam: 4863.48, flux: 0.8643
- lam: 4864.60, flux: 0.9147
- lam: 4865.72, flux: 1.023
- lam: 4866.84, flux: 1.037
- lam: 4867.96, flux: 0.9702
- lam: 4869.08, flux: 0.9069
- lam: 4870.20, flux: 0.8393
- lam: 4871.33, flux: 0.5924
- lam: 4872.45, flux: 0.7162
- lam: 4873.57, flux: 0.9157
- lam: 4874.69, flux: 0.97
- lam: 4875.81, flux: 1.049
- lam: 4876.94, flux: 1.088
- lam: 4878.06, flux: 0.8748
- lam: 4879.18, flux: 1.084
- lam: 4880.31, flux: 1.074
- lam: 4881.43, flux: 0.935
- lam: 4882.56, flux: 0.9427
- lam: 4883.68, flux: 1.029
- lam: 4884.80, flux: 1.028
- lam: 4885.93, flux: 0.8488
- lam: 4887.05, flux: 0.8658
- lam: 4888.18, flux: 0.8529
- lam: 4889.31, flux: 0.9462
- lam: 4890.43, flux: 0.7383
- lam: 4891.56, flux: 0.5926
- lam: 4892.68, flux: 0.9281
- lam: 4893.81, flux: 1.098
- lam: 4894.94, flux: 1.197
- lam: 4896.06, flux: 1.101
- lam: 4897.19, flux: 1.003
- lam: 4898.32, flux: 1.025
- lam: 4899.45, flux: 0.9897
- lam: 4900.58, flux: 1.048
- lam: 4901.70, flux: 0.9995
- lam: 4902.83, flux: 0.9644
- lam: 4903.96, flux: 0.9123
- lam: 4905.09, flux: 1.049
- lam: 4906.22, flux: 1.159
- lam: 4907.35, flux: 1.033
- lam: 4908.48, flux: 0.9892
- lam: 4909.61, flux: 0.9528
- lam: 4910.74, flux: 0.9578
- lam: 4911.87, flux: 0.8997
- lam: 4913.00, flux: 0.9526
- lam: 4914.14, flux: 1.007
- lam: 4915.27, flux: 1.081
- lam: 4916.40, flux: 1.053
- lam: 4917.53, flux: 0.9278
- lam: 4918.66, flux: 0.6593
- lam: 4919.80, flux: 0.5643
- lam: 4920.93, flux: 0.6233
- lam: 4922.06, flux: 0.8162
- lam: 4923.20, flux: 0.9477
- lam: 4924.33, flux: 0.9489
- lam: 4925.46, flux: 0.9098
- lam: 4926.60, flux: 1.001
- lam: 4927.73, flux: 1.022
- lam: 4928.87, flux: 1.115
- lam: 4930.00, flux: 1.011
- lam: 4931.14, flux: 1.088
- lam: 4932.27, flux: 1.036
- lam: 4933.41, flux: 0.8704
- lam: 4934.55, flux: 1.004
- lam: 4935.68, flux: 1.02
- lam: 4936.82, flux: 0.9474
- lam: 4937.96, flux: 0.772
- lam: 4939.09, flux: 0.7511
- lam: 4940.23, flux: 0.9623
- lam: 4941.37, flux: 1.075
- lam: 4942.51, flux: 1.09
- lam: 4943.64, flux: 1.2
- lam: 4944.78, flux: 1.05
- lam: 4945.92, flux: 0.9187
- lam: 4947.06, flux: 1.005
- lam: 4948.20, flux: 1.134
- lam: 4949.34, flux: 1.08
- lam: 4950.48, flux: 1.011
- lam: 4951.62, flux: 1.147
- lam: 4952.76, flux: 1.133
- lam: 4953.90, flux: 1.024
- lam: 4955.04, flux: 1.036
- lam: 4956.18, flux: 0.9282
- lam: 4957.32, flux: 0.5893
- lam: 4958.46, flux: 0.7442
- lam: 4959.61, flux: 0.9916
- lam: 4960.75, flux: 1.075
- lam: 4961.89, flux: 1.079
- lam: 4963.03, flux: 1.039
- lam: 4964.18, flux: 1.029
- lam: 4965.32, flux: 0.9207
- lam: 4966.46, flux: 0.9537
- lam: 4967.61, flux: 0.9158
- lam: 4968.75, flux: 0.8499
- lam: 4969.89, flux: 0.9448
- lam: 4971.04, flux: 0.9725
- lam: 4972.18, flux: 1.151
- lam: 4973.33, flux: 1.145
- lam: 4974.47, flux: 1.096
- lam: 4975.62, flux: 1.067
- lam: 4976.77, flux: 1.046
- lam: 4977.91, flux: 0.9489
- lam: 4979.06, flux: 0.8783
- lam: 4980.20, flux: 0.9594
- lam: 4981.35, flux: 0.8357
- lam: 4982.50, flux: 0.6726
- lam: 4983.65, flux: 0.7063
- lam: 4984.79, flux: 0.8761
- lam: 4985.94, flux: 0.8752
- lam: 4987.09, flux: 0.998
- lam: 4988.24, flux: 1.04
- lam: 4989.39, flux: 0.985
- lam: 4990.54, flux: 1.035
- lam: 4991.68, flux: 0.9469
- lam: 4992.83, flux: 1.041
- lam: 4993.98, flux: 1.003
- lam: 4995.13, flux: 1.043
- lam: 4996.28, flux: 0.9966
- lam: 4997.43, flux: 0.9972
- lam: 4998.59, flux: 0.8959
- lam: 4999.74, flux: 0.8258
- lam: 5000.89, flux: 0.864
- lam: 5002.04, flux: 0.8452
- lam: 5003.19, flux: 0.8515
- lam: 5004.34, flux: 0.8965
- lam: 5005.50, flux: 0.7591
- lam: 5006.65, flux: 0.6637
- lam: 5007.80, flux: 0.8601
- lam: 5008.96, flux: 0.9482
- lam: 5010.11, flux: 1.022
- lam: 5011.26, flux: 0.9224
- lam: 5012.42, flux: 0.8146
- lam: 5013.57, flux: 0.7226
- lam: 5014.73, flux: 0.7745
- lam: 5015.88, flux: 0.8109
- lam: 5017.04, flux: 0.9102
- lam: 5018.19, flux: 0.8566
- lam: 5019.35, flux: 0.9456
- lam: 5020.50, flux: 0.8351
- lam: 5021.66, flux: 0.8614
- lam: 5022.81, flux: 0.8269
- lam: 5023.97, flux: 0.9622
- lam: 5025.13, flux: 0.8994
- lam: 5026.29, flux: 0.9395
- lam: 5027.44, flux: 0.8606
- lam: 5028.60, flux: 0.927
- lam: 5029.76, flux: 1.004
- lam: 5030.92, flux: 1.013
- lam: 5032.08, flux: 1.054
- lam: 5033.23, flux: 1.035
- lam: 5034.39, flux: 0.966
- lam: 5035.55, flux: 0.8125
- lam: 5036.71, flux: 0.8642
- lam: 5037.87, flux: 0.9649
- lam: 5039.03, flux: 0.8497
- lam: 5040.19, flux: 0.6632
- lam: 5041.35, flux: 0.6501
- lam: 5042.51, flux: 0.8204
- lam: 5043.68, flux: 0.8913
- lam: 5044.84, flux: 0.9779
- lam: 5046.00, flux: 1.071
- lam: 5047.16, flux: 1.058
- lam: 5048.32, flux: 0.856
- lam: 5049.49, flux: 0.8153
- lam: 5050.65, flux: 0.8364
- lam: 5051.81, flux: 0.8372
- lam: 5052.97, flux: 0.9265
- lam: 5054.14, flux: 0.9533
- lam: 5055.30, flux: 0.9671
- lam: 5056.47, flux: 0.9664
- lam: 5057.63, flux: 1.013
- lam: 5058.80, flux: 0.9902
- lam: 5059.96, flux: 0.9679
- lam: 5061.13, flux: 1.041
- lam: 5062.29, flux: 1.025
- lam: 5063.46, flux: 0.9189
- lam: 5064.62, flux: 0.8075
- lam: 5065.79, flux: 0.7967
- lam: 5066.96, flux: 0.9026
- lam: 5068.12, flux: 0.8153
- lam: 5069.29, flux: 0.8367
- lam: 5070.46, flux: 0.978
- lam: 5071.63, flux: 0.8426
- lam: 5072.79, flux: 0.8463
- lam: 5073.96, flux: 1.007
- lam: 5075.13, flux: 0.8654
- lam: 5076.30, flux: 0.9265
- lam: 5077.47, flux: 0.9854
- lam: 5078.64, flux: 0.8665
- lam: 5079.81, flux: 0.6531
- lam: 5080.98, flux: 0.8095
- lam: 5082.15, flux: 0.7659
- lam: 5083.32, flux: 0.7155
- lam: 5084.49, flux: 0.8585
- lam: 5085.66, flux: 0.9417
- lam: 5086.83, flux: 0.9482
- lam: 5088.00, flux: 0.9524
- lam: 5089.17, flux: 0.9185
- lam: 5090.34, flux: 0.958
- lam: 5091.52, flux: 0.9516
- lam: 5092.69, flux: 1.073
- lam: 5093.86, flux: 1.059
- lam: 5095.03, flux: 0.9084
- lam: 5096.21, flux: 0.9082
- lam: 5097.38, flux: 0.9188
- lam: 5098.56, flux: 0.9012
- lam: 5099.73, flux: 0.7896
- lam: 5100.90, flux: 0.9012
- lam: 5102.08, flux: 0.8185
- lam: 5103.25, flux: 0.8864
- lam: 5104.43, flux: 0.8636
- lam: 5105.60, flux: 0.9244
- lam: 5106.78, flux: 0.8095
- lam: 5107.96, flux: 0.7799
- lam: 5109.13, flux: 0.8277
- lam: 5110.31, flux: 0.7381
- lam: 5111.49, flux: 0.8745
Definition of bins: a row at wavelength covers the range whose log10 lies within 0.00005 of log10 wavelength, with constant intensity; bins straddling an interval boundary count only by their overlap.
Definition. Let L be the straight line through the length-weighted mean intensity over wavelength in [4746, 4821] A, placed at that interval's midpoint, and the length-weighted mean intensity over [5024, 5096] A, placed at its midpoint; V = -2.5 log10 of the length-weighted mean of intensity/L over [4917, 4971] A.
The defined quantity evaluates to 0.01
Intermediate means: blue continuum 1.04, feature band 0.957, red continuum 0.909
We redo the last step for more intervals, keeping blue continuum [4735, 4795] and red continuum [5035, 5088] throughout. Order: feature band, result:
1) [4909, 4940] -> 0.02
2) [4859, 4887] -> 0.06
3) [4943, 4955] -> -0.15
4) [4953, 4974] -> -0.05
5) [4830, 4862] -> -0.02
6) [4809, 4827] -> -0.12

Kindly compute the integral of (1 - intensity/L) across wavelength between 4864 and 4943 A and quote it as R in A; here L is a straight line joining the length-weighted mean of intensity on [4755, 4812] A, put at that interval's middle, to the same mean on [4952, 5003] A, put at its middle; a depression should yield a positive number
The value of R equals 2.8 A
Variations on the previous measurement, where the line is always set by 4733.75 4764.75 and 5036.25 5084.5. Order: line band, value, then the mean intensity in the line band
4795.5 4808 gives -1.50 A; 1.09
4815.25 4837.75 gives -2.20 A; 1.06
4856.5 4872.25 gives 1.55 A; 0.859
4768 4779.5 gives -0.70 A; 1.04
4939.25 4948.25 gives -1.08 A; 1.04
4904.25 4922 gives 0.23 A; 0.924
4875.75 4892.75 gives 0.35 A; 0.926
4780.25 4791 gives 0.05 A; 0.974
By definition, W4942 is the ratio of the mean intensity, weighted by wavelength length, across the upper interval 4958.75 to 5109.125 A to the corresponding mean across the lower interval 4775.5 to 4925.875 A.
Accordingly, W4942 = 0.92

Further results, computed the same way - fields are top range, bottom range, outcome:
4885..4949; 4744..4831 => 0.93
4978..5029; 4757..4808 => 0.87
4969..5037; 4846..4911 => 0.96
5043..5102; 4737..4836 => 0.88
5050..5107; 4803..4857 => 0.86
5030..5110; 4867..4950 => 0.94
